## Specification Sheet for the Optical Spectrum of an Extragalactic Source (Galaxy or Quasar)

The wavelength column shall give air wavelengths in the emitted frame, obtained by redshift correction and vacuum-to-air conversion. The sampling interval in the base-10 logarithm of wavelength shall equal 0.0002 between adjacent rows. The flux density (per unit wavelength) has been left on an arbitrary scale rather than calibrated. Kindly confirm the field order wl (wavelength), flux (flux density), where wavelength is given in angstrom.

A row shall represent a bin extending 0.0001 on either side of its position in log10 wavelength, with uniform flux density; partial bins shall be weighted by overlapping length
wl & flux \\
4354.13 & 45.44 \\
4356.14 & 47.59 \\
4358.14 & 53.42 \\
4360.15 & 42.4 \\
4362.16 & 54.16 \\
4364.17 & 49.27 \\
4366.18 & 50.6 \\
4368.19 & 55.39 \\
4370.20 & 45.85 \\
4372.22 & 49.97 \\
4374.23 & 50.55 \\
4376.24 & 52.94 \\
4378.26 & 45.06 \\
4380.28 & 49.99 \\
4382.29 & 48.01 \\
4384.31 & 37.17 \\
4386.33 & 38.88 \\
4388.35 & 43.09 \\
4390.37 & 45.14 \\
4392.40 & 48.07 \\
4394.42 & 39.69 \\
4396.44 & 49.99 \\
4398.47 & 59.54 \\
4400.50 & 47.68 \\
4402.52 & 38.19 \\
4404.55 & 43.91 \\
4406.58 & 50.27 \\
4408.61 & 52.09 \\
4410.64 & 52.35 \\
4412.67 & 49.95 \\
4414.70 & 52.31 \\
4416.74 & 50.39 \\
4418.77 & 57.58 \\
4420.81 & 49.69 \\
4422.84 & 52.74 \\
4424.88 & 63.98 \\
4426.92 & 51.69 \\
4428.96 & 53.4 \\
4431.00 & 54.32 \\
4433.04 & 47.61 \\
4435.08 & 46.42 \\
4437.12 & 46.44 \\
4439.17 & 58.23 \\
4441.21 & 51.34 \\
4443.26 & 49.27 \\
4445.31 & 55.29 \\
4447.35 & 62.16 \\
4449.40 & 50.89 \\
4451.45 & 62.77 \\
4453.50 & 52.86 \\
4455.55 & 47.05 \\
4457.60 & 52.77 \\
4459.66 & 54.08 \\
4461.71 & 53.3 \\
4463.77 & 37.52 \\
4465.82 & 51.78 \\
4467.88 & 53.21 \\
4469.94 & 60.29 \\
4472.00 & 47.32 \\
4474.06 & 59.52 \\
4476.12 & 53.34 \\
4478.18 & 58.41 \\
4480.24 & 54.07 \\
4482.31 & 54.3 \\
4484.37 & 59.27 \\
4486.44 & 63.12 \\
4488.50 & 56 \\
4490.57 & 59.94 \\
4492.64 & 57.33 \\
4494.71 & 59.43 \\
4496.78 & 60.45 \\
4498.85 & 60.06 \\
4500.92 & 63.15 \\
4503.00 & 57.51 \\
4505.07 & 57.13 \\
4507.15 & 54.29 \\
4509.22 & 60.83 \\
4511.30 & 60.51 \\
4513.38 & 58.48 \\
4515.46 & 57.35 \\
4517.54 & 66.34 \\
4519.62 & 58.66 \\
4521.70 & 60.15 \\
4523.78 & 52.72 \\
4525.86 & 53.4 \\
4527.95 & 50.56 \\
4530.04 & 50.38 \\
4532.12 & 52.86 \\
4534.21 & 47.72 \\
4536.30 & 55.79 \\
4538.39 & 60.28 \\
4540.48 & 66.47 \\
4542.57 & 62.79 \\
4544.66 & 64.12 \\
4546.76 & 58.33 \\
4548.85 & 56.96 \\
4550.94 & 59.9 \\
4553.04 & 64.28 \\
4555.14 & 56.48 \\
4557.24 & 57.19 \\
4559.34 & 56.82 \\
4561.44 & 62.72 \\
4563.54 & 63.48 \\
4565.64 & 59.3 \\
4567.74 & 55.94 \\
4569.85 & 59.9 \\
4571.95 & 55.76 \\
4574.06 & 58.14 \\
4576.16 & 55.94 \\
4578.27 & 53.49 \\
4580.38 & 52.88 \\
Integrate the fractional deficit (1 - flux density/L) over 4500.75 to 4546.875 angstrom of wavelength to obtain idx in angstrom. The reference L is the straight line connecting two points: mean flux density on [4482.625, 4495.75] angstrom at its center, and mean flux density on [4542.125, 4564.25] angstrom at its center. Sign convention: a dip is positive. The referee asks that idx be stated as 1.5 angstrom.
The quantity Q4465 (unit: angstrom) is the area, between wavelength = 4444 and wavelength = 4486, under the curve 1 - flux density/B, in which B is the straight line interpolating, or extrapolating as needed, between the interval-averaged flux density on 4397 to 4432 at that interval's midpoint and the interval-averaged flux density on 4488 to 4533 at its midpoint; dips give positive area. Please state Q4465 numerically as 0.6 angstrom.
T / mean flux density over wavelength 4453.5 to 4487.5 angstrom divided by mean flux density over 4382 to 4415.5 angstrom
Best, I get 1.1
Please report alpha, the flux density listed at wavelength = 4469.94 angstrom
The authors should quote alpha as 60.29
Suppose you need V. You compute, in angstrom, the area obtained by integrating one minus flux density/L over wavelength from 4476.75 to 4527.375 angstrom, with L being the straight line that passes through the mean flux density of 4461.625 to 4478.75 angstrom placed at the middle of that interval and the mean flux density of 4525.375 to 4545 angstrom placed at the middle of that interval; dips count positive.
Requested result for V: -3.7 angstrom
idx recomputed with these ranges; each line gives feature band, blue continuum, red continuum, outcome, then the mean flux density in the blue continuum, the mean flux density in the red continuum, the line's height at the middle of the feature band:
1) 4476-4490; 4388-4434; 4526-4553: -0.8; 50.3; 57.3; 54.2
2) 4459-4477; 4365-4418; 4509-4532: 0.4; 48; 56.9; 53.3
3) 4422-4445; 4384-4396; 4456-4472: -2.2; 42.7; 51.4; 47.8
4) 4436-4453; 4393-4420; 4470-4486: -0.5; 49.5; 55.8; 52.8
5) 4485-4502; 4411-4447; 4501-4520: -0.6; 52.6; 59.2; 57.8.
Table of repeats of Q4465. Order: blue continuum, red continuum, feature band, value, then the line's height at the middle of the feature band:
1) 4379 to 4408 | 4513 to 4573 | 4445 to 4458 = -1.1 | 50.6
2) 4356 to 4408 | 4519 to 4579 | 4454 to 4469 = 0.6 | 52.4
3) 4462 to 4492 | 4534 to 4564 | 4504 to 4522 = -0.6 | 57.3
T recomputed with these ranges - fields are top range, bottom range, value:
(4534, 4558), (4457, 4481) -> 1.13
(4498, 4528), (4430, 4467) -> 1.12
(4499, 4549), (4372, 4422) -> 1.20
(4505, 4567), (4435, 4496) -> 1.07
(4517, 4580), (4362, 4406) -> 1.22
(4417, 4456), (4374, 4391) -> 1.17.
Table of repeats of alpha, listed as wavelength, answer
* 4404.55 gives 43.91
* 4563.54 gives 63.48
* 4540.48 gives 66.47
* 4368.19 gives 55.39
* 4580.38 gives 52.88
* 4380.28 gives 49.99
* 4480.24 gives 54.07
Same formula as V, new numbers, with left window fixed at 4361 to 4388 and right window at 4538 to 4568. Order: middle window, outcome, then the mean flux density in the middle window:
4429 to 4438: 0.51 angstrom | 49.3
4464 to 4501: -0.72 angstrom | 56.7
